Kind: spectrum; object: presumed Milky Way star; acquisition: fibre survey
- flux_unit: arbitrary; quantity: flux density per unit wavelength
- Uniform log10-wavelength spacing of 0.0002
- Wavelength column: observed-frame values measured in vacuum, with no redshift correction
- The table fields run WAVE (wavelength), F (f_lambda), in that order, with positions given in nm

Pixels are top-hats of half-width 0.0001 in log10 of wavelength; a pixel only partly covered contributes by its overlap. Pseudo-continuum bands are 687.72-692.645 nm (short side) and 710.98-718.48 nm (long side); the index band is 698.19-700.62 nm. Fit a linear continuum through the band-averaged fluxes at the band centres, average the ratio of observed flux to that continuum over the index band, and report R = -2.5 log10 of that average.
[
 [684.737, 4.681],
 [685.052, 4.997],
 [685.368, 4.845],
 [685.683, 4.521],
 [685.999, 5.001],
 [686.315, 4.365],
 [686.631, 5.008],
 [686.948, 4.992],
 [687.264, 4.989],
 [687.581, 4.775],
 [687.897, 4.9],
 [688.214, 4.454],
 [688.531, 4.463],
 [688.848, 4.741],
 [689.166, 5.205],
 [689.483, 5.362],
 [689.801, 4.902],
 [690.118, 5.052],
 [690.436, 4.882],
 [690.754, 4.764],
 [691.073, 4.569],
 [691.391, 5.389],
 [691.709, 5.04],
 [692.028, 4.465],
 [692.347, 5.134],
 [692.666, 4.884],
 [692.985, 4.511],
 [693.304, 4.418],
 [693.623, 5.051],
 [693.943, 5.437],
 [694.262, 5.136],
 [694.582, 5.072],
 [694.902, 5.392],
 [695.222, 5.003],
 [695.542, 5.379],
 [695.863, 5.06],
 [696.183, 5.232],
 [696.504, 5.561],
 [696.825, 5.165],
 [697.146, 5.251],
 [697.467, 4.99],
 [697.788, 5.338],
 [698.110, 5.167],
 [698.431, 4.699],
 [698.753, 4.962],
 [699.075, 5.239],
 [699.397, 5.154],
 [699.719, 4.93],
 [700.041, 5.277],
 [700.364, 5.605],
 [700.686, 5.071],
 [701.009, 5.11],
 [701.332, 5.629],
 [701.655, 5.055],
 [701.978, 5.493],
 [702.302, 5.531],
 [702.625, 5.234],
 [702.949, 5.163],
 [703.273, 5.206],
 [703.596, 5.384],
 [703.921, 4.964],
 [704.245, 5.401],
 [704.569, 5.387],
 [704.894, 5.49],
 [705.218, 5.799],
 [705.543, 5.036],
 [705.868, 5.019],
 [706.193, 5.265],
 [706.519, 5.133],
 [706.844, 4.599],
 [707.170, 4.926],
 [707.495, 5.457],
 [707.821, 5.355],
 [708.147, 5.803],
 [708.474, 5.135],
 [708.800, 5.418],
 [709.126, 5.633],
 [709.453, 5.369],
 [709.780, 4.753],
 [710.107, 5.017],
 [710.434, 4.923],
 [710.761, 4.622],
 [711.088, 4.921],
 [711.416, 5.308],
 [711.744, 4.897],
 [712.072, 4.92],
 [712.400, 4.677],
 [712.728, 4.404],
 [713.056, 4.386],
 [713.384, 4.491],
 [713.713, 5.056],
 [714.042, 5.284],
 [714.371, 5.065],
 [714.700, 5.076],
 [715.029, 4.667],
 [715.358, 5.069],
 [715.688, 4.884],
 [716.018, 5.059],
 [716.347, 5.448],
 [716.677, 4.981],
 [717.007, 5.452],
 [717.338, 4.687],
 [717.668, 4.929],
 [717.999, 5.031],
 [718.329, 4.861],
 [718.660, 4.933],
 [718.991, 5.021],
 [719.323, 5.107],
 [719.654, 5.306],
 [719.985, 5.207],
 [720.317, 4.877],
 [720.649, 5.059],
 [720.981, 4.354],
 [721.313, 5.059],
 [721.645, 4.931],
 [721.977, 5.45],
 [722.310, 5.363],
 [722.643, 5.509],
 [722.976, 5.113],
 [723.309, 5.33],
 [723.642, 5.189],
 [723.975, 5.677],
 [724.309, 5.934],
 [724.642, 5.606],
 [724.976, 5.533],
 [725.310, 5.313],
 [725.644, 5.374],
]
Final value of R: -0.047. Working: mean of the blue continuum 4.89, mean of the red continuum 4.94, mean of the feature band 5.12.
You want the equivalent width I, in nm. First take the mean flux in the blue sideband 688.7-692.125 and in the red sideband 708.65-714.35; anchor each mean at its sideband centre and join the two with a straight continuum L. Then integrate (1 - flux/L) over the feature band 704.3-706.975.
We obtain -0.15 nm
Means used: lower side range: 4.95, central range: 5.23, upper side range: 4.95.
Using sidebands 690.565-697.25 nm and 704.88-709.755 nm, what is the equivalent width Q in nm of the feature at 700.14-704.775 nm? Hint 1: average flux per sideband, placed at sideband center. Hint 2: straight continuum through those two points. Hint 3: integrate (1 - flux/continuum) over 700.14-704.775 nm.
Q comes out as -0.10 nm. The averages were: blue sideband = 5.04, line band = 5.3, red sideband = 5.27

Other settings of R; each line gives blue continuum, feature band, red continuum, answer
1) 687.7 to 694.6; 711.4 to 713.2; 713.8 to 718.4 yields 0.065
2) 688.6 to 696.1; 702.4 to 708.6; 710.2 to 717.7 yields -0.065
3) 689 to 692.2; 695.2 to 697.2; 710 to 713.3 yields -0.071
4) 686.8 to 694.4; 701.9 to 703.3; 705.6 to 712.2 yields -0.059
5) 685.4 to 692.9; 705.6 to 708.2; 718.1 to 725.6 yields -0.023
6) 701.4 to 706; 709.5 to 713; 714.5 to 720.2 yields 0.068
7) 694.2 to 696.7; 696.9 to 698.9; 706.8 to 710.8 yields 0.032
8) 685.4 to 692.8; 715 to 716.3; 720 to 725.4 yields 0.040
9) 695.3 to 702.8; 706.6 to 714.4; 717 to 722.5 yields 0.021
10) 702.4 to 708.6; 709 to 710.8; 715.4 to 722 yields 0.023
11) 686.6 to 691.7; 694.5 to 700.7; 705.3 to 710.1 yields -0.029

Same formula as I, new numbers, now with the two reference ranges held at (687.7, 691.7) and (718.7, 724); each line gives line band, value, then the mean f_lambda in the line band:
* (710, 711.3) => 0.05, 4.88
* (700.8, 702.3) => -0.10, 5.33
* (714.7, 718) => 0.05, 5.02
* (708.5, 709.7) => -0.08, 5.39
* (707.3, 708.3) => -0.10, 5.52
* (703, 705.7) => -0.17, 5.33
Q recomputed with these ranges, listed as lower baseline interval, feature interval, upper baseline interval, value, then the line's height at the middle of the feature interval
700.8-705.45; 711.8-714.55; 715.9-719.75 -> 0.19 nm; 5.15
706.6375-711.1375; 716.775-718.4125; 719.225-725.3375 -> 0.07 nm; 5.22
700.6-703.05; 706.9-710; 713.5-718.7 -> -0.07 nm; 5.17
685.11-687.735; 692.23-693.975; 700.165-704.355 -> 0.05 nm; 5.02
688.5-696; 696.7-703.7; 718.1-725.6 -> -0.23 nm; 5.04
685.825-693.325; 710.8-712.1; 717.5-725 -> 0.03 nm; 5.08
